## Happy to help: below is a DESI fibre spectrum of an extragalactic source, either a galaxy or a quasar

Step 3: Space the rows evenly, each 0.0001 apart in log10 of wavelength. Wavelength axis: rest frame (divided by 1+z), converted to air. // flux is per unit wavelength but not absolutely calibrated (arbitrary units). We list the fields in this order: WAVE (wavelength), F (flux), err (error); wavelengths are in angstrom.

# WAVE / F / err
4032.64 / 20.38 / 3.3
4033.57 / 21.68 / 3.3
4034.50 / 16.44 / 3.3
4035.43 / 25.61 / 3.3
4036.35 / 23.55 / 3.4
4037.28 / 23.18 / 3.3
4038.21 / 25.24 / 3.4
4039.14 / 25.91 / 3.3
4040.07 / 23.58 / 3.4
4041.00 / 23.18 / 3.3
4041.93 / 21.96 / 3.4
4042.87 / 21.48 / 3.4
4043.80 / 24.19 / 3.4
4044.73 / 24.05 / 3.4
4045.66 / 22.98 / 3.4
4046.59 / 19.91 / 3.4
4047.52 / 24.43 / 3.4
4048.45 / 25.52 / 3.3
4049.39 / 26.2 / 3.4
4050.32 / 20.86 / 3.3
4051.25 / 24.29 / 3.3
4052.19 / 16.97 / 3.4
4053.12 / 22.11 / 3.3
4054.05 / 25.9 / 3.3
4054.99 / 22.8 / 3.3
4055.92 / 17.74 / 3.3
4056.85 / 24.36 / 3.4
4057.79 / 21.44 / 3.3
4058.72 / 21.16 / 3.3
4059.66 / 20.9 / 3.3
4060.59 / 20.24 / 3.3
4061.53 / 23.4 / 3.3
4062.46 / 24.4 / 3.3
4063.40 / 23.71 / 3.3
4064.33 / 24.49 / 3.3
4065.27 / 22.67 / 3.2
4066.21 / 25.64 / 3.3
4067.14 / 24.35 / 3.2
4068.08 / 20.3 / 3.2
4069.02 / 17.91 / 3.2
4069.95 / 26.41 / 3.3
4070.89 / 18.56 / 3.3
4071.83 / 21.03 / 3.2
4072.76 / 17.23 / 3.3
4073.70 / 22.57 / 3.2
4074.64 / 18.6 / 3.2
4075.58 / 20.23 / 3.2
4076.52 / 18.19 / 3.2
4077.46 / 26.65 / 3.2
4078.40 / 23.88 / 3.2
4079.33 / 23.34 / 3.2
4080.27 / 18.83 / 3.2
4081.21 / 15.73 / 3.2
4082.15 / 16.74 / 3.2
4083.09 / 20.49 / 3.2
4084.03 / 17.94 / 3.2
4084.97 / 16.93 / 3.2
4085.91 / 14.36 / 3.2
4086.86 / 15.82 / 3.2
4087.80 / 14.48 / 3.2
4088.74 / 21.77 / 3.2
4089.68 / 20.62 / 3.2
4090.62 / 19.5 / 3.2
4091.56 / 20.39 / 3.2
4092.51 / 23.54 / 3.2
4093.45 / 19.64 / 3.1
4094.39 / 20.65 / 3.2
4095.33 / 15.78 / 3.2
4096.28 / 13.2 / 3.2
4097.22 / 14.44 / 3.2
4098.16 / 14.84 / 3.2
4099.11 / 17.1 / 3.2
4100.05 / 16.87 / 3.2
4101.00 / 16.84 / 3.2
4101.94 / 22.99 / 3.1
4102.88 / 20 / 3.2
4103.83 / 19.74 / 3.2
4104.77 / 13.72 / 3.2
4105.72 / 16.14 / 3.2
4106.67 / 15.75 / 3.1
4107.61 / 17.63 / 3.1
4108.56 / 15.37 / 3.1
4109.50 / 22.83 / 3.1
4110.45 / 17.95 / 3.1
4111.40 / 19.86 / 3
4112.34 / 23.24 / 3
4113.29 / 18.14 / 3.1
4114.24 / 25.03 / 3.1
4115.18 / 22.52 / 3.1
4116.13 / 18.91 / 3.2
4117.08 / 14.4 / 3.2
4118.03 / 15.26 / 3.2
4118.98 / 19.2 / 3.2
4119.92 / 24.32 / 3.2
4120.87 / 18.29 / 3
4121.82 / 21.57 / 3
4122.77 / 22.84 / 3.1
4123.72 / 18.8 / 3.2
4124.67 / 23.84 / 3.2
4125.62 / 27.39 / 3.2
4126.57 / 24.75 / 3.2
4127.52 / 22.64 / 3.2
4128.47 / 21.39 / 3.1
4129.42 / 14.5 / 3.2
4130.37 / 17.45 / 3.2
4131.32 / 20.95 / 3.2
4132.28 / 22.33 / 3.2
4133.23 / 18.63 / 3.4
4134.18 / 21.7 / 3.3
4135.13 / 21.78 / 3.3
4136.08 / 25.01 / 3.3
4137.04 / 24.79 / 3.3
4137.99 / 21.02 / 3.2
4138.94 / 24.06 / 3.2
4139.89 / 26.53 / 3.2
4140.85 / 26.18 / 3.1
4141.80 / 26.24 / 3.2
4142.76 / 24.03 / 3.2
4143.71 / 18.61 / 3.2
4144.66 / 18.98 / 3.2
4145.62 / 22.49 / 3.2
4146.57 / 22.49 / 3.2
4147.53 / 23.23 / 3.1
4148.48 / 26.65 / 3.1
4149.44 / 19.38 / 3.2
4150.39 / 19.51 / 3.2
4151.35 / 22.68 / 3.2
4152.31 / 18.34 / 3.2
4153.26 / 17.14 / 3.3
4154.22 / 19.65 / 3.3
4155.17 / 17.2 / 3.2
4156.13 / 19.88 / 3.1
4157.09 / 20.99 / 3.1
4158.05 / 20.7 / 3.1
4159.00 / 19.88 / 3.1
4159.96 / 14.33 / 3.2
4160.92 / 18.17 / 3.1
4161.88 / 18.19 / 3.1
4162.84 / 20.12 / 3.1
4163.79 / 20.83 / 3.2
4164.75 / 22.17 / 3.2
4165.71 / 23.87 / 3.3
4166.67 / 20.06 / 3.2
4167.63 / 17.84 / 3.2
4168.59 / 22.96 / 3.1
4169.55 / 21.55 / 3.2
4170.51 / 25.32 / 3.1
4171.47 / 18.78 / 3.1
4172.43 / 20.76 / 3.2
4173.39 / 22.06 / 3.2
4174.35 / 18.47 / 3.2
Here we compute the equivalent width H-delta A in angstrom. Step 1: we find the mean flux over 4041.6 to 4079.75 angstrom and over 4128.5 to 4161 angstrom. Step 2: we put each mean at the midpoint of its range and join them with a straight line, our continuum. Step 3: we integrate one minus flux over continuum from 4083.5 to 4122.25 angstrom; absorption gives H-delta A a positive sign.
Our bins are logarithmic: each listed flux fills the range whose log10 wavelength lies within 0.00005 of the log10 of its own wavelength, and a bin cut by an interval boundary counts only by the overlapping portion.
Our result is 5.70 angstrom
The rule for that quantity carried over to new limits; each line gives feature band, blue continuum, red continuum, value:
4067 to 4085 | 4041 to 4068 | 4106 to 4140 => 1.5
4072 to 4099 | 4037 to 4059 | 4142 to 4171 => 4.1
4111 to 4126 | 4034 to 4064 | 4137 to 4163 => 0.5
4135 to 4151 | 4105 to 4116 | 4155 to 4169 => -2.7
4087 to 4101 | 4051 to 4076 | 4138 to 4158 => 2.4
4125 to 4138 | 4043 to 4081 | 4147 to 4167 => -0.7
